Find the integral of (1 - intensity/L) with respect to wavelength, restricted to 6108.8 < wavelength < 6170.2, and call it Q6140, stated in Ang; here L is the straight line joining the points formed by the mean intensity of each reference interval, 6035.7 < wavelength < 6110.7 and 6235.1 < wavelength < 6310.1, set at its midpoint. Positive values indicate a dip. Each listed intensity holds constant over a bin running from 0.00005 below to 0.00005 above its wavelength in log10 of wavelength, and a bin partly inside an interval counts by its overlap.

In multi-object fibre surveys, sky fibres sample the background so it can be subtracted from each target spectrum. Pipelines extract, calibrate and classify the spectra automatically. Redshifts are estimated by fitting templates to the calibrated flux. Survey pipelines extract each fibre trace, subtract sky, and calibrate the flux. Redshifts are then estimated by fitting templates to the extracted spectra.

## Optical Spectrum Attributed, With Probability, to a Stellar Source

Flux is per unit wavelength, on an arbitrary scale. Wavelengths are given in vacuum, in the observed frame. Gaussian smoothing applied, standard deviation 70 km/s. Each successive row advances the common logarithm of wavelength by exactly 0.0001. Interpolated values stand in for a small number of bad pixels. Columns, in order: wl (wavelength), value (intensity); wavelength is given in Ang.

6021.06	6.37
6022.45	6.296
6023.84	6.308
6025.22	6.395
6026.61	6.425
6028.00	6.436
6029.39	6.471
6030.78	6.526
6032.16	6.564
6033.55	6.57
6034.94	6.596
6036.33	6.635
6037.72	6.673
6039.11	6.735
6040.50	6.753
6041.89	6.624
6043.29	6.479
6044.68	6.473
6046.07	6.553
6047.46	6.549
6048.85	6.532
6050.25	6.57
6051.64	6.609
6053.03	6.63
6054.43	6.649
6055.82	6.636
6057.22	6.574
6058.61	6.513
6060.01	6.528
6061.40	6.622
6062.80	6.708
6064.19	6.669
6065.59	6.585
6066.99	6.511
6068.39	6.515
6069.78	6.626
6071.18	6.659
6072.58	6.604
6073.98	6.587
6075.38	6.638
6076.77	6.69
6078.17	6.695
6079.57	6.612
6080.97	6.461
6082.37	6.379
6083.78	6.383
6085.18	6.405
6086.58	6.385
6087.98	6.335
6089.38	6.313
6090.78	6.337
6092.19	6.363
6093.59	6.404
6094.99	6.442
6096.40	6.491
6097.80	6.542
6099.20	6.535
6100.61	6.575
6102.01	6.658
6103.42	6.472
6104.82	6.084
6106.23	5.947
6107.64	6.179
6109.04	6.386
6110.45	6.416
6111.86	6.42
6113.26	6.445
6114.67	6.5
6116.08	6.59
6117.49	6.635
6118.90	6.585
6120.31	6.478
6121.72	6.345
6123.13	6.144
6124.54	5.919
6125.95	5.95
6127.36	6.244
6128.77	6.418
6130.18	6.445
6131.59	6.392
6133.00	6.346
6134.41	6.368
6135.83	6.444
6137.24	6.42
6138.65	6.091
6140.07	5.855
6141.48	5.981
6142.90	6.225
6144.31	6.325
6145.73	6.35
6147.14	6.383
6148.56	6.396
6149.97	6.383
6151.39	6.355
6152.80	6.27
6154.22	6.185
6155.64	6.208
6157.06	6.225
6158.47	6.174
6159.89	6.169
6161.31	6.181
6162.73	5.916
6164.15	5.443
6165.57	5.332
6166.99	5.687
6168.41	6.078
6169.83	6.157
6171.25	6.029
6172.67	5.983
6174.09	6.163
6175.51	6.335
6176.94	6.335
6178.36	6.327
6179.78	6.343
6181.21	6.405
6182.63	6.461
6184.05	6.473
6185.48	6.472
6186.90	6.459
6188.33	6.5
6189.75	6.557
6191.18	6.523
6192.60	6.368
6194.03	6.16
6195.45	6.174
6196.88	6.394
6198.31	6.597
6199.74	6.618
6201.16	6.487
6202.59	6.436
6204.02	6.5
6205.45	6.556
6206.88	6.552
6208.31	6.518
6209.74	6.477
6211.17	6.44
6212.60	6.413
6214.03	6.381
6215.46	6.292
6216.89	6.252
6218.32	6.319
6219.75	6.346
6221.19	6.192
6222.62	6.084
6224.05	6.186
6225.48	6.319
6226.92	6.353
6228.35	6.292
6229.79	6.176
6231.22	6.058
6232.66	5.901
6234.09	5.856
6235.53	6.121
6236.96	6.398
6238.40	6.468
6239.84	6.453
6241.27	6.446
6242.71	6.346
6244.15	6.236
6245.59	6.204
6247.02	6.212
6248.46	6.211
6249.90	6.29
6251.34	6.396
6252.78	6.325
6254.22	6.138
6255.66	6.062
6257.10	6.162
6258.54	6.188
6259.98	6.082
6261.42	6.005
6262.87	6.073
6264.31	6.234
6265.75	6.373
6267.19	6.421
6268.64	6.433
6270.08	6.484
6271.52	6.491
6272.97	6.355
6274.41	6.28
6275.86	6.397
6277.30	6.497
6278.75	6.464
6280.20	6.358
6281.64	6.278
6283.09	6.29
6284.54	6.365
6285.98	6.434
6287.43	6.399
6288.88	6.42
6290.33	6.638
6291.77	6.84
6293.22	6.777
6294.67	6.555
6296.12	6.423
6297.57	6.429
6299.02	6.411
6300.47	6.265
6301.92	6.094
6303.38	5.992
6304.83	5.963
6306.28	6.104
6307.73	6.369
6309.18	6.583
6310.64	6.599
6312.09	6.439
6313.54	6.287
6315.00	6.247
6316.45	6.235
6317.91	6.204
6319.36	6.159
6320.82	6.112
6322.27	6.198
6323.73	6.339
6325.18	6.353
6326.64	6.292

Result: 2.13 Ang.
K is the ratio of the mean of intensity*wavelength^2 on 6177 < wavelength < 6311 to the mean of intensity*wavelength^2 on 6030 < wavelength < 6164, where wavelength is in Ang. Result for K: 1.0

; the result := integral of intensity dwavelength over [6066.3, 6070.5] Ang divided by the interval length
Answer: 6.55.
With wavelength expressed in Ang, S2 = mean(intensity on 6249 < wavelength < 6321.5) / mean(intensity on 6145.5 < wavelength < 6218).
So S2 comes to 1.0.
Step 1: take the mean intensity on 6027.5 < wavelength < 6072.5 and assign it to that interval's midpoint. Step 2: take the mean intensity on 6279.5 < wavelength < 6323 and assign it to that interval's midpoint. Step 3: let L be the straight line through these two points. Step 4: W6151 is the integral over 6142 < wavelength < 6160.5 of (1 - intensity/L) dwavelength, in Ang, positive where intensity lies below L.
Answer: 0.6 Ang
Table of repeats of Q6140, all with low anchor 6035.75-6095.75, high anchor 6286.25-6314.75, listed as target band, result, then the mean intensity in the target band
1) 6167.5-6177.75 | 0.53 Ang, 6.15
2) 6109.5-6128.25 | 0.44 Ang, 6.36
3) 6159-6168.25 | 0.96 Ang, 5.81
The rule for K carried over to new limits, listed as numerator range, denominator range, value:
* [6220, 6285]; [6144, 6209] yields 1.02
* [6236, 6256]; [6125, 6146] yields 1.04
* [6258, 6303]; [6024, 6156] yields 1.05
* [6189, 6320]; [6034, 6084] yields 1.02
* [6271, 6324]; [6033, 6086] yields 1.04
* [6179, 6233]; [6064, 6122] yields 1.02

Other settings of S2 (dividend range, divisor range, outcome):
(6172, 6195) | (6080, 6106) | 0.99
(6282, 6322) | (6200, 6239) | 1.01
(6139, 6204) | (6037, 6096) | 0.95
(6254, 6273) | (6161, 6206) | 1.00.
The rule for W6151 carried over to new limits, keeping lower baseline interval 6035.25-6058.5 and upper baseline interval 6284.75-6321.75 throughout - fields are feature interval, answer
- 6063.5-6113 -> 0.74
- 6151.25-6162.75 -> 0.54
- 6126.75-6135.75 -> 0.20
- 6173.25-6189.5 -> 0.21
